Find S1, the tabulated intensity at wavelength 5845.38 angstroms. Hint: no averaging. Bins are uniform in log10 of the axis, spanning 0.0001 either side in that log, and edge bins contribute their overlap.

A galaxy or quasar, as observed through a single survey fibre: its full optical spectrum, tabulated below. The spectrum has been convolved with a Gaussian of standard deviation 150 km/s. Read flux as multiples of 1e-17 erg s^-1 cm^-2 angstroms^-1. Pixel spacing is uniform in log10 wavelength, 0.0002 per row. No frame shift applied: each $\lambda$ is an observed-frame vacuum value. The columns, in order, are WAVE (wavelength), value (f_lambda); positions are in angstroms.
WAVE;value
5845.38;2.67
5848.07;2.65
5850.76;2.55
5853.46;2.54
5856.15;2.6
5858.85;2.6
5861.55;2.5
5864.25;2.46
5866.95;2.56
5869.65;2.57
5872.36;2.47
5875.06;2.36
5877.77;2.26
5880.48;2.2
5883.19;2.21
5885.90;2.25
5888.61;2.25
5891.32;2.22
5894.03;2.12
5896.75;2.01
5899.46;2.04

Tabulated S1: 2.67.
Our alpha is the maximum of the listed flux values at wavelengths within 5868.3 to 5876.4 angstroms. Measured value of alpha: 2.57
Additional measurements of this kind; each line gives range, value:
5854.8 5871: 2.6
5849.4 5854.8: 2.55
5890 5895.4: 2.22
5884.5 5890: 2.25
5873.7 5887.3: 2.36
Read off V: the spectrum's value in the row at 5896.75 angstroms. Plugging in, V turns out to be 2.01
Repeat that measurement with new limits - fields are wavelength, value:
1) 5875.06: 2.36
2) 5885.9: 2.25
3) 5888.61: 2.25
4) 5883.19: 2.21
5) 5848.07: 2.65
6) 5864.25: 2.46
